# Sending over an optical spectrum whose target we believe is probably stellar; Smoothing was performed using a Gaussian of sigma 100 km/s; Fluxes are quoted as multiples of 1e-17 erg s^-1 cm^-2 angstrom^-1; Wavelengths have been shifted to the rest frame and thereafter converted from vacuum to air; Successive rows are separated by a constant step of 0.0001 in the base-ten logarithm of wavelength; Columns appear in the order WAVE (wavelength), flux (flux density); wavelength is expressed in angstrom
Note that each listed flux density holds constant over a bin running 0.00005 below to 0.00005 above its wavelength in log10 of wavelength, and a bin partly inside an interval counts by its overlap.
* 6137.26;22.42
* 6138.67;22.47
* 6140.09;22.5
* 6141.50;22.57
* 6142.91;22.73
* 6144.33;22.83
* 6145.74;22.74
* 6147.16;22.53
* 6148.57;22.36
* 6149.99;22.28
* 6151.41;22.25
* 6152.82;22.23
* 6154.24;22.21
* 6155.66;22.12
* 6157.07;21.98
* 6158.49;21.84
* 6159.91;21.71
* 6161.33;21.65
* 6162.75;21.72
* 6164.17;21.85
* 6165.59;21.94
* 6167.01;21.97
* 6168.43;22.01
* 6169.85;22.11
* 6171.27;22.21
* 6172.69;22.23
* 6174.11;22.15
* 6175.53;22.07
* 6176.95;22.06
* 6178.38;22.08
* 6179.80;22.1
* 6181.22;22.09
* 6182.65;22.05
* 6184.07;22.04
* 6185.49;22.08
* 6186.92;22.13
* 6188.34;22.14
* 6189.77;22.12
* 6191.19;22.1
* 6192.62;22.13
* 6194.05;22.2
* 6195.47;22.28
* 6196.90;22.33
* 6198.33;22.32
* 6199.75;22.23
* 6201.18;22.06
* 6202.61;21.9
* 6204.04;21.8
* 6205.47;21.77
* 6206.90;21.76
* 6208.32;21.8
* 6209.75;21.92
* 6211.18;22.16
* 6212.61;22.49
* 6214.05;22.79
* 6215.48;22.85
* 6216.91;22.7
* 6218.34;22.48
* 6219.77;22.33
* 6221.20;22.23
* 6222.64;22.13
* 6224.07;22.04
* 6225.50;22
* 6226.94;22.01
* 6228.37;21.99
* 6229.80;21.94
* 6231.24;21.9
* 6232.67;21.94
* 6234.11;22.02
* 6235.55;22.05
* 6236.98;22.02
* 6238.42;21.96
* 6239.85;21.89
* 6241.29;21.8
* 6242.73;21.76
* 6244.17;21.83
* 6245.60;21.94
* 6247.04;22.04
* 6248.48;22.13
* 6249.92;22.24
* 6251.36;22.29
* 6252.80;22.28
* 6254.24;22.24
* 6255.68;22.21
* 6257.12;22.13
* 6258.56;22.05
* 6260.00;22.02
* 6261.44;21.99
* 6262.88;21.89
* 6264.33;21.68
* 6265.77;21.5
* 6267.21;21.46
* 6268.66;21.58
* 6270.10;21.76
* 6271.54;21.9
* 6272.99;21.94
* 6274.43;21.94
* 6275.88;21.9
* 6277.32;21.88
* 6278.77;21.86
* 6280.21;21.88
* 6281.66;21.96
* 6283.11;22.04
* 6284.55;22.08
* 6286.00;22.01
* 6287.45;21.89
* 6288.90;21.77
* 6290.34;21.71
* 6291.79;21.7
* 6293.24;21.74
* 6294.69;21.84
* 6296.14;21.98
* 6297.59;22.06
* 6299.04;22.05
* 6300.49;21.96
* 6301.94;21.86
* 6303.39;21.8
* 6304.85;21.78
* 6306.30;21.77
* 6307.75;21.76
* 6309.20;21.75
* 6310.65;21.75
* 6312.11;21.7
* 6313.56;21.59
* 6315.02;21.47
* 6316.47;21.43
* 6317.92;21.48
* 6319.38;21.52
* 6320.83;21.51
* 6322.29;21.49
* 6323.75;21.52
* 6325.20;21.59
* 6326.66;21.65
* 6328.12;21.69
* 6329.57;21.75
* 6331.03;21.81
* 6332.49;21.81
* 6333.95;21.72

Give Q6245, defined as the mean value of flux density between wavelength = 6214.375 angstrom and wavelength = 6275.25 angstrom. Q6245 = 22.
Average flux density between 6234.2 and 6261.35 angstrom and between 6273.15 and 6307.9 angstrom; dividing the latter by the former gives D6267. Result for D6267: 0.99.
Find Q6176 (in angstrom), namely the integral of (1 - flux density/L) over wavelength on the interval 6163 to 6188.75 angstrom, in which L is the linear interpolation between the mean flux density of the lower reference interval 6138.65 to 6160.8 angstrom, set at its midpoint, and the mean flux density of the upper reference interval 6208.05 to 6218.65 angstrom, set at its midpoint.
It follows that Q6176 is 0.3 angstrom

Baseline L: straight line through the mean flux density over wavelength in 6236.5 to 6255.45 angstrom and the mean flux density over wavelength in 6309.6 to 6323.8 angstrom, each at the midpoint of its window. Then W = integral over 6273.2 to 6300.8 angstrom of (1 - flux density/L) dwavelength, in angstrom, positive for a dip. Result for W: -0.2 angstrom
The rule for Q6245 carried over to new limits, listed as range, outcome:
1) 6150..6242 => 22.1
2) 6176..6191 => 22.1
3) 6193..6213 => 22.1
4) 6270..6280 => 21.9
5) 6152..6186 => 22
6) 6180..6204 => 22.1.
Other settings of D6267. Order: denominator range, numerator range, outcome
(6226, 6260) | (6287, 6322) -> 0.99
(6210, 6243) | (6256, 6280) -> 0.99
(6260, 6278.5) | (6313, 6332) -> 0.99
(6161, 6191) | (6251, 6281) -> 0.99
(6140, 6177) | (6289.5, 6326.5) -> 0.98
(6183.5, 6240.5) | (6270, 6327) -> 0.98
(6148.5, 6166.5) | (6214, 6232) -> 1.01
